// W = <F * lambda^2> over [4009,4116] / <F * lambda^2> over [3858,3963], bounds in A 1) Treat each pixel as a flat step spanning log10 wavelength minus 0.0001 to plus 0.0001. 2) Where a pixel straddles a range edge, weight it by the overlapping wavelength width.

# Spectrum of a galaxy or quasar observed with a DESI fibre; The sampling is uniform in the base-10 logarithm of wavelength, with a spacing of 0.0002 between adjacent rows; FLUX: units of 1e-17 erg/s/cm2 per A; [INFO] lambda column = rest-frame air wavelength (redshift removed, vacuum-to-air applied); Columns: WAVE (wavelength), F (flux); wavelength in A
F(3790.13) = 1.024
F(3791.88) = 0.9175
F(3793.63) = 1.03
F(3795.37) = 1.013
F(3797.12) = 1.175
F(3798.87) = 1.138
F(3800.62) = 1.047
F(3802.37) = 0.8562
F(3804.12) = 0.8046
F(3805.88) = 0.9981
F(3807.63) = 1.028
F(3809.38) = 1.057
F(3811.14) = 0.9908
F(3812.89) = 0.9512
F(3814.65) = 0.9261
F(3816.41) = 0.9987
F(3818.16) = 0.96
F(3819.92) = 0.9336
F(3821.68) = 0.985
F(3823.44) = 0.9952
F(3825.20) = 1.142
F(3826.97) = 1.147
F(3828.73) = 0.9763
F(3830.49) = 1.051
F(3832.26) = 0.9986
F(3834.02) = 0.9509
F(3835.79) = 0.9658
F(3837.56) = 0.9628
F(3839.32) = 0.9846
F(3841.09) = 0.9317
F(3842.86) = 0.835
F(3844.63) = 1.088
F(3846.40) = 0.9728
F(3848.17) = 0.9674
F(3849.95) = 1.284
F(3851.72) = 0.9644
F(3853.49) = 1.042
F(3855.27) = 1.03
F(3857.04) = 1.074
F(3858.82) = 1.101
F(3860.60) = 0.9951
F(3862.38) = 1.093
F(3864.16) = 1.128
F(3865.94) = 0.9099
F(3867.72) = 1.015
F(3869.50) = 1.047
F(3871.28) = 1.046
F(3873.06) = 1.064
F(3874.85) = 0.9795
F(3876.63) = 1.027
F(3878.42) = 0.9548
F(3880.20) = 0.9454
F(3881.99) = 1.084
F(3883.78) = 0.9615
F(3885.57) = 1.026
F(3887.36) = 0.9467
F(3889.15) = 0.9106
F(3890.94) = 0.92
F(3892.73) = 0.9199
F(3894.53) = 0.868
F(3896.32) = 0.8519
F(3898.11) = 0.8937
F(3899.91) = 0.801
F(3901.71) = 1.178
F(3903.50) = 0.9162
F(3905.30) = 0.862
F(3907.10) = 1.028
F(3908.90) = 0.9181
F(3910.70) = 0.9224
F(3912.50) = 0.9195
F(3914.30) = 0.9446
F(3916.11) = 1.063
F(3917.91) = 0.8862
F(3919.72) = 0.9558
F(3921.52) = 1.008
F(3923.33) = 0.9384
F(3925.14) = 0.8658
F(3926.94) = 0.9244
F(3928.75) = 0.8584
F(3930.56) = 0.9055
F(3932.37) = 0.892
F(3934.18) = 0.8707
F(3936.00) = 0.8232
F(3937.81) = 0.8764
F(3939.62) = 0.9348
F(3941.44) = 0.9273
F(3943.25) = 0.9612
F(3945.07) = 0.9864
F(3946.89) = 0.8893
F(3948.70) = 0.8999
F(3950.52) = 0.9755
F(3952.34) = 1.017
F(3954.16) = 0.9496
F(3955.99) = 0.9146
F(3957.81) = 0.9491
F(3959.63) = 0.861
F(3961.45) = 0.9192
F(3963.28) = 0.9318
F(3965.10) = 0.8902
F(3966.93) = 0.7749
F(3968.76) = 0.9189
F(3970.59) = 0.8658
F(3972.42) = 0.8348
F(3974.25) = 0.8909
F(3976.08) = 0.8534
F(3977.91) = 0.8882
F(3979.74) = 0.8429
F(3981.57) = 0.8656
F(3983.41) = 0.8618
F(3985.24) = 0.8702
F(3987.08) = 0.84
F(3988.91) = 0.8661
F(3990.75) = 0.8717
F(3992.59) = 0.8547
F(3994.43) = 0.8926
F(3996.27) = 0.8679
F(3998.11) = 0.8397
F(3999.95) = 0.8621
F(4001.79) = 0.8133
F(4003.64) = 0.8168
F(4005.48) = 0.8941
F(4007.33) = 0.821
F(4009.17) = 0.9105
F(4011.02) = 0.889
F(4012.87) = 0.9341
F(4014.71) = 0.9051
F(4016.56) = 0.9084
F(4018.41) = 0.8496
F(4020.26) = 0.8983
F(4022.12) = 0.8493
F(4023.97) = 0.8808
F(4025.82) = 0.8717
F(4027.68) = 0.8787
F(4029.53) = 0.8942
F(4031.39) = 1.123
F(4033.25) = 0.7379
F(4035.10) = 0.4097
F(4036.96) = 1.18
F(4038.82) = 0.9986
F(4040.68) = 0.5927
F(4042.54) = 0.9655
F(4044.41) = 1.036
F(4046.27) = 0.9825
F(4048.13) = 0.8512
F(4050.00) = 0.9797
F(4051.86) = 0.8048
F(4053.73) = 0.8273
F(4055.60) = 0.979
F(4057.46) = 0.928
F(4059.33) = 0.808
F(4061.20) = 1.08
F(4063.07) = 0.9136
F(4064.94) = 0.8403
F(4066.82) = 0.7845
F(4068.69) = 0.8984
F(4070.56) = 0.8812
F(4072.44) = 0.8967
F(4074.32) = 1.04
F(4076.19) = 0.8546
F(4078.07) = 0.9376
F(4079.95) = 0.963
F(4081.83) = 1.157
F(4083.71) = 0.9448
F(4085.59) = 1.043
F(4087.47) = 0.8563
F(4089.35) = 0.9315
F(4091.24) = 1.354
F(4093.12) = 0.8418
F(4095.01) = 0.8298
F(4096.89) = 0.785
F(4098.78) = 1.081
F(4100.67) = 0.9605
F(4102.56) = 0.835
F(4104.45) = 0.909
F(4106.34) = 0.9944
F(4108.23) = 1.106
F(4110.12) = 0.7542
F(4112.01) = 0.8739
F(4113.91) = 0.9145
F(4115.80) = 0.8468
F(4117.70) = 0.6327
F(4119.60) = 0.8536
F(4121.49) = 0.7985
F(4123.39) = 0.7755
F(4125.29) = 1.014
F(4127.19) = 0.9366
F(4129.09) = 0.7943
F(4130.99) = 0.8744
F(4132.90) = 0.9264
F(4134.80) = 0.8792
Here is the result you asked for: 1.0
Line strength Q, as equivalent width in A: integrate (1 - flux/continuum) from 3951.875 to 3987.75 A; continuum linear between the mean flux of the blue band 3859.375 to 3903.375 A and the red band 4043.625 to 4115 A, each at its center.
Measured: 2.8 A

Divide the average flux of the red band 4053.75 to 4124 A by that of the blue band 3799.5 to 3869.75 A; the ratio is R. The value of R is 0.9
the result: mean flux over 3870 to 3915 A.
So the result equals 0.956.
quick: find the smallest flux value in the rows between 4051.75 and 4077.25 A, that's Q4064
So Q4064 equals 0.7845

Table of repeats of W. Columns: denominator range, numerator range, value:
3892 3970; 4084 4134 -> 1.07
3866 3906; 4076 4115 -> 1.10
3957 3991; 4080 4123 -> 1.12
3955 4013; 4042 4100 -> 1.12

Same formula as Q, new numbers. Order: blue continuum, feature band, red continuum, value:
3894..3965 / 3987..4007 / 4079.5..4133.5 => 1.43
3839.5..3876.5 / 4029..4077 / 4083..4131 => 1.87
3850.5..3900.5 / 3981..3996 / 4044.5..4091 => 1.42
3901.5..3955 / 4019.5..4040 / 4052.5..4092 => 1.35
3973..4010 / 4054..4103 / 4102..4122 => -4.15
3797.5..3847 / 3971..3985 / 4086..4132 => 1.16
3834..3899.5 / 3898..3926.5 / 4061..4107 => 1.06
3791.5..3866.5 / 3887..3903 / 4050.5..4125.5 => 1.06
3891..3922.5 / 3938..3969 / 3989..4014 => -0.68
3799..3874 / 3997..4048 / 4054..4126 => 3.38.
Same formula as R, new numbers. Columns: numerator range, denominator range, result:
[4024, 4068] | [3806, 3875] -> 0.88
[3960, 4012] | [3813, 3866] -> 0.85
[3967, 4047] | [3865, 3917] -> 0.91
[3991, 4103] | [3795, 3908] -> 0.91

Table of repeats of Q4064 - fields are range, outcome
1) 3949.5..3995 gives 0.7749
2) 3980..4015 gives 0.8133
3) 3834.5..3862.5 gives 0.835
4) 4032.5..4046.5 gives 0.4097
